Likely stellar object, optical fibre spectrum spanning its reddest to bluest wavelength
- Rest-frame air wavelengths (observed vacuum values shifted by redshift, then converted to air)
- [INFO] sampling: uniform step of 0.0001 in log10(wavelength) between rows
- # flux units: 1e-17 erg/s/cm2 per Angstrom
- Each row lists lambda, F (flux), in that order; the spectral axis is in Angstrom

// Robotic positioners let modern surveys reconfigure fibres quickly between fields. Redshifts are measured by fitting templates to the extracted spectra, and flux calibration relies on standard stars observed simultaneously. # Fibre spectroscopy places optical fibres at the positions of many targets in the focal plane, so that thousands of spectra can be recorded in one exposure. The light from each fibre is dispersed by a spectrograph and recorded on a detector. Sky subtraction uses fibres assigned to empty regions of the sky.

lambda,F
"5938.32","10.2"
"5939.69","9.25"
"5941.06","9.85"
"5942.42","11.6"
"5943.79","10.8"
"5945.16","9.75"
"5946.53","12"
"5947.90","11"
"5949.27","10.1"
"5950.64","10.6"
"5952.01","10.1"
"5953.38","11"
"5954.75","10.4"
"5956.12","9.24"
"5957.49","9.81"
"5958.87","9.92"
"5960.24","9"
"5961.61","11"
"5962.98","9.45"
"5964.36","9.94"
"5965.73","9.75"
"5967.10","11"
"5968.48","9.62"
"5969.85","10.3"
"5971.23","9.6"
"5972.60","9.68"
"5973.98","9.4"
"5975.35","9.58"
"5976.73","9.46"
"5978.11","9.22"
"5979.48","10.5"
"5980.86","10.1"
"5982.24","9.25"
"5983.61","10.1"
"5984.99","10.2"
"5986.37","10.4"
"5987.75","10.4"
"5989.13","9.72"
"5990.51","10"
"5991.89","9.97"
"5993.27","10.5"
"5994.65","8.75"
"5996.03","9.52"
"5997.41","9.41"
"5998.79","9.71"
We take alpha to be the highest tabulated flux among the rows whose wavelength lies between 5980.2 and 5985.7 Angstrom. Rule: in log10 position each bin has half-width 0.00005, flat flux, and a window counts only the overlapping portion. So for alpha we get 10.2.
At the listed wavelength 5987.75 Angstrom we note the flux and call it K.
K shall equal 10.4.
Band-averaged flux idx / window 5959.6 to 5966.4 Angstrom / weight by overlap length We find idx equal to 9.84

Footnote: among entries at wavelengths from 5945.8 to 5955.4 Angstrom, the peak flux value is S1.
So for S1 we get 12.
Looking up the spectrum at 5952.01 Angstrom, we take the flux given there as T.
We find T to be 10.1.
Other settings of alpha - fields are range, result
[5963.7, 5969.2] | 11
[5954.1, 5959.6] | 10.4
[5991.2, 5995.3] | 10.5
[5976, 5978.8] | 9.46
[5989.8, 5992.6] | 10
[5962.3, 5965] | 9.94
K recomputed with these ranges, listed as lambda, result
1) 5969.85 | 10.3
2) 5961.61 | 11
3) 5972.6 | 9.68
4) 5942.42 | 11.6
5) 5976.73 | 9.46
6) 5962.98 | 9.45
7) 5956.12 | 9.24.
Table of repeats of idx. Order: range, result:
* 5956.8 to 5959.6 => 9.83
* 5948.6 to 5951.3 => 10.3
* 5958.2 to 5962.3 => 9.99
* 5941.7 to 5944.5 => 11.2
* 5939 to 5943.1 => 10.2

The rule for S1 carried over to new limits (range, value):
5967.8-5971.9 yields 10.3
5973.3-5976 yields 9.58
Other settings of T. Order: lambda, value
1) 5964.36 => 9.94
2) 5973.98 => 9.4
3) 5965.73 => 9.75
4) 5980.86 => 10.1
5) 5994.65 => 8.75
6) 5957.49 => 9.81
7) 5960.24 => 9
